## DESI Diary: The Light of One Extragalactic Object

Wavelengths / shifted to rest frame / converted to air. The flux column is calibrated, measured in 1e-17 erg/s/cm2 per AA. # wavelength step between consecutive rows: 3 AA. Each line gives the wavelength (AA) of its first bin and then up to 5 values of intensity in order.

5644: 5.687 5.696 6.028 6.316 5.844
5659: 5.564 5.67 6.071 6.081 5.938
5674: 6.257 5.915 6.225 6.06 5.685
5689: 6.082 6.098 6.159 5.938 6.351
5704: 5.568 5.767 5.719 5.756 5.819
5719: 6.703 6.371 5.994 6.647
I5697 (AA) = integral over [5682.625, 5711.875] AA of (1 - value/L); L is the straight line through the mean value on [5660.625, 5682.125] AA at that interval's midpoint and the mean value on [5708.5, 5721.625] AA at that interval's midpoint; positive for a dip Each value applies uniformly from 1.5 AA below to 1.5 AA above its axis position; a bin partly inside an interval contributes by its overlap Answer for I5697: 0.5 AA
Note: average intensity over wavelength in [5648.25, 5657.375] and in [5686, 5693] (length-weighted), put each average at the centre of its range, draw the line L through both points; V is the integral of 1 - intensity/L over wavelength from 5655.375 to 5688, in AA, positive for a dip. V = 0.47 AA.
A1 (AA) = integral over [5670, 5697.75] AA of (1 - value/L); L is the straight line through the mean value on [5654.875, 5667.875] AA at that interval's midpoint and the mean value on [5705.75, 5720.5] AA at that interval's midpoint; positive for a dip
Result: -0.8 AA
